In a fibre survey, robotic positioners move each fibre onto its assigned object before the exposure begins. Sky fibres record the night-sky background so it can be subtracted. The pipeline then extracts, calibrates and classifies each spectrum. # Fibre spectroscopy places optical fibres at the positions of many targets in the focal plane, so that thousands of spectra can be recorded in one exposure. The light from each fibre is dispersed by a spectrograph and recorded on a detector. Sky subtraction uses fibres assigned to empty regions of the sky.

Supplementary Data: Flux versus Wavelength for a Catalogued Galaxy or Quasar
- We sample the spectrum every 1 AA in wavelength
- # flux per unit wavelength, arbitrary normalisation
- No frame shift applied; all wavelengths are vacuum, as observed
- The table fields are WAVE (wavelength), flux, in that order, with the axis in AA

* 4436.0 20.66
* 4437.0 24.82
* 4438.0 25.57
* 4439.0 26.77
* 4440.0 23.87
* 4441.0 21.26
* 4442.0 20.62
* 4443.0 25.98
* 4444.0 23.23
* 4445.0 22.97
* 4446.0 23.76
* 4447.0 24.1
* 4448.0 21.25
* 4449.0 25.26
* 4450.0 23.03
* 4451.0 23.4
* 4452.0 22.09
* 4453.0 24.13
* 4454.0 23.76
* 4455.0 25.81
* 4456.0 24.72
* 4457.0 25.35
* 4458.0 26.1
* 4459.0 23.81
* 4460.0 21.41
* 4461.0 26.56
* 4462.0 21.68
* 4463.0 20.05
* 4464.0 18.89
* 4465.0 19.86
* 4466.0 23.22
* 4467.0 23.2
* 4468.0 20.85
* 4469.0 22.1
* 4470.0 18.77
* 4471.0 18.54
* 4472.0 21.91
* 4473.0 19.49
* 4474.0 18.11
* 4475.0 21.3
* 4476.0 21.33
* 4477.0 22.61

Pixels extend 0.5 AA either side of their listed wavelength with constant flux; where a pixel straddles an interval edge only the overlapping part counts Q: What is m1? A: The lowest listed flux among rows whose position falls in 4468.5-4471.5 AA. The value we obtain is 18.54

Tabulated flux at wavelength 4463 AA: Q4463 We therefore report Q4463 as 20.05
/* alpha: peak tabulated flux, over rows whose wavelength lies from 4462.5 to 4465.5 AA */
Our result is 20.05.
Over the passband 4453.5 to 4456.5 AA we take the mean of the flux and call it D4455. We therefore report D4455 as 24.8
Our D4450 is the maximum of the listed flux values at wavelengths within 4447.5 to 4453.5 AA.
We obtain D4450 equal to 25.26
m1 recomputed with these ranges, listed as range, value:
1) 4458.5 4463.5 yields 20.05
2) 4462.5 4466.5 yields 18.89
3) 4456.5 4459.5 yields 23.81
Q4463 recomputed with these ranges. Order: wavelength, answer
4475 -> 21.3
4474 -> 18.11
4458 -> 26.1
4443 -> 25.98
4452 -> 22.09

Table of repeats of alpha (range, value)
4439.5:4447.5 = 25.98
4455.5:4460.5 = 26.1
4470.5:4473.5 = 21.91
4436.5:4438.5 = 25.57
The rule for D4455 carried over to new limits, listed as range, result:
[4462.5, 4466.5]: 20.5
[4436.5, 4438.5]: 25.2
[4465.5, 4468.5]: 22.4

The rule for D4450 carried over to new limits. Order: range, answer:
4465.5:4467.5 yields 23.22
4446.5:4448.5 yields 24.1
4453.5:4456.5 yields 25.81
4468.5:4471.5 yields 22.1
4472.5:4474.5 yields 19.49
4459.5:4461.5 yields 26.56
